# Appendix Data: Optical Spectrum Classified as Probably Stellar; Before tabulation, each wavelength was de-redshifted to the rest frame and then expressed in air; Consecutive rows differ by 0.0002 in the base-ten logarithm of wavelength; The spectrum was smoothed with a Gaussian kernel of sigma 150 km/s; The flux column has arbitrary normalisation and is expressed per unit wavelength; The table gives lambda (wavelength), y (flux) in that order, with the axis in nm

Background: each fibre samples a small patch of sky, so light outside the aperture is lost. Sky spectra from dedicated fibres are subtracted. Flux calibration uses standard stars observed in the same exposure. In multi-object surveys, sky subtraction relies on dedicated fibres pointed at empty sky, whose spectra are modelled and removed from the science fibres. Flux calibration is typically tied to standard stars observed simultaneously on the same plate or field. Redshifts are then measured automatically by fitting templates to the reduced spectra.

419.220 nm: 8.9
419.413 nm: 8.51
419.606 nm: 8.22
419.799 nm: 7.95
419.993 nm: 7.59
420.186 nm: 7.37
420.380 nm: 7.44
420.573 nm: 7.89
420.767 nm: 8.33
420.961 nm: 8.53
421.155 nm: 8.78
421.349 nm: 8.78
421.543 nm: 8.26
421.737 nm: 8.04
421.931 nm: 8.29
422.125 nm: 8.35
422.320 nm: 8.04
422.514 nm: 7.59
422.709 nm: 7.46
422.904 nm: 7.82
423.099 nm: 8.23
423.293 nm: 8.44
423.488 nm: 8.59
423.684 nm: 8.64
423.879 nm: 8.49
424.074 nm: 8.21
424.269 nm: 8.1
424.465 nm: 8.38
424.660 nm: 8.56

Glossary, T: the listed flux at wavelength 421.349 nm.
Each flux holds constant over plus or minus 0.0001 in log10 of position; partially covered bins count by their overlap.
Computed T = 8.78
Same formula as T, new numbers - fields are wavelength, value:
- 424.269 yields 8.1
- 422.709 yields 7.46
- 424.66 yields 8.56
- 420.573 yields 7.89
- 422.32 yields 8.04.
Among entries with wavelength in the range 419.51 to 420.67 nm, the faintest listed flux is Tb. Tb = 7.37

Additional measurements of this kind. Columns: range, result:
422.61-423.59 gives 7.46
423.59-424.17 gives 8.21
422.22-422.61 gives 7.59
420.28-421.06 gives 7.44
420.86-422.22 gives 8.04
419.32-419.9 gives 7.95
